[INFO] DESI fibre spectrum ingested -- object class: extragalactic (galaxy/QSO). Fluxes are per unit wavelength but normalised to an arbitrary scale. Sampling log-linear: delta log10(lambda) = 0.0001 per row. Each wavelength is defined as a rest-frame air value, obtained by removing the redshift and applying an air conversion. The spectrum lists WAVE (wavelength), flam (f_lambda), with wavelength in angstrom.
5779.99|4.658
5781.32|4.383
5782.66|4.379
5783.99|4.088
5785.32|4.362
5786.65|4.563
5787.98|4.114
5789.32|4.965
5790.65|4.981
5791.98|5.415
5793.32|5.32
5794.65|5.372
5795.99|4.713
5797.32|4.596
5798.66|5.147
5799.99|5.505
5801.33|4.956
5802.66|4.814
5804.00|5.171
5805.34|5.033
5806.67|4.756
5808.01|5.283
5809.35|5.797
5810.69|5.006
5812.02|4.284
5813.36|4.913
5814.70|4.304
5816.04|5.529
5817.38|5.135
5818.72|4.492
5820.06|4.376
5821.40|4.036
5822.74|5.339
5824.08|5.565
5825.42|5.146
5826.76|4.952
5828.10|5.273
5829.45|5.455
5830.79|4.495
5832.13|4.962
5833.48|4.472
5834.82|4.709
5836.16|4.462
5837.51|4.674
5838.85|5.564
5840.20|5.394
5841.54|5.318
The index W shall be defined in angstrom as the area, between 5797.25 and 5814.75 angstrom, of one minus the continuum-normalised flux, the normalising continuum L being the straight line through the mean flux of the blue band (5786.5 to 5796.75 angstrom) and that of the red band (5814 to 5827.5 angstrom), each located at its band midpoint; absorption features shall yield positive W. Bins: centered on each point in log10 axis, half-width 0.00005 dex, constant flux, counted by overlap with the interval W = -0.3 angstrom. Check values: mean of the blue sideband 4.95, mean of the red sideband 4.89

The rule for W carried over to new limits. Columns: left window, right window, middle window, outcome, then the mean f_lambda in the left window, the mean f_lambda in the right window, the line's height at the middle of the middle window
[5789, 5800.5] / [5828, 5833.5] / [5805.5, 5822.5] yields 0.6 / 5.11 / 4.94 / 5.02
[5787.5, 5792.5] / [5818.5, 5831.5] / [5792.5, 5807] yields -0.4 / 4.88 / 4.93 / 4.89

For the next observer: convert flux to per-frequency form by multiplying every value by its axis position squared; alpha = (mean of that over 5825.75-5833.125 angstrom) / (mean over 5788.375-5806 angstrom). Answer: 1.0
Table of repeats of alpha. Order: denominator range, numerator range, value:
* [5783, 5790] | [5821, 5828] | 1.16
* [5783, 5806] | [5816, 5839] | 1.01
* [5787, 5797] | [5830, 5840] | 0.98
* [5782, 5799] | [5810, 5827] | 1.03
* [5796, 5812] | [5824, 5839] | 0.99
